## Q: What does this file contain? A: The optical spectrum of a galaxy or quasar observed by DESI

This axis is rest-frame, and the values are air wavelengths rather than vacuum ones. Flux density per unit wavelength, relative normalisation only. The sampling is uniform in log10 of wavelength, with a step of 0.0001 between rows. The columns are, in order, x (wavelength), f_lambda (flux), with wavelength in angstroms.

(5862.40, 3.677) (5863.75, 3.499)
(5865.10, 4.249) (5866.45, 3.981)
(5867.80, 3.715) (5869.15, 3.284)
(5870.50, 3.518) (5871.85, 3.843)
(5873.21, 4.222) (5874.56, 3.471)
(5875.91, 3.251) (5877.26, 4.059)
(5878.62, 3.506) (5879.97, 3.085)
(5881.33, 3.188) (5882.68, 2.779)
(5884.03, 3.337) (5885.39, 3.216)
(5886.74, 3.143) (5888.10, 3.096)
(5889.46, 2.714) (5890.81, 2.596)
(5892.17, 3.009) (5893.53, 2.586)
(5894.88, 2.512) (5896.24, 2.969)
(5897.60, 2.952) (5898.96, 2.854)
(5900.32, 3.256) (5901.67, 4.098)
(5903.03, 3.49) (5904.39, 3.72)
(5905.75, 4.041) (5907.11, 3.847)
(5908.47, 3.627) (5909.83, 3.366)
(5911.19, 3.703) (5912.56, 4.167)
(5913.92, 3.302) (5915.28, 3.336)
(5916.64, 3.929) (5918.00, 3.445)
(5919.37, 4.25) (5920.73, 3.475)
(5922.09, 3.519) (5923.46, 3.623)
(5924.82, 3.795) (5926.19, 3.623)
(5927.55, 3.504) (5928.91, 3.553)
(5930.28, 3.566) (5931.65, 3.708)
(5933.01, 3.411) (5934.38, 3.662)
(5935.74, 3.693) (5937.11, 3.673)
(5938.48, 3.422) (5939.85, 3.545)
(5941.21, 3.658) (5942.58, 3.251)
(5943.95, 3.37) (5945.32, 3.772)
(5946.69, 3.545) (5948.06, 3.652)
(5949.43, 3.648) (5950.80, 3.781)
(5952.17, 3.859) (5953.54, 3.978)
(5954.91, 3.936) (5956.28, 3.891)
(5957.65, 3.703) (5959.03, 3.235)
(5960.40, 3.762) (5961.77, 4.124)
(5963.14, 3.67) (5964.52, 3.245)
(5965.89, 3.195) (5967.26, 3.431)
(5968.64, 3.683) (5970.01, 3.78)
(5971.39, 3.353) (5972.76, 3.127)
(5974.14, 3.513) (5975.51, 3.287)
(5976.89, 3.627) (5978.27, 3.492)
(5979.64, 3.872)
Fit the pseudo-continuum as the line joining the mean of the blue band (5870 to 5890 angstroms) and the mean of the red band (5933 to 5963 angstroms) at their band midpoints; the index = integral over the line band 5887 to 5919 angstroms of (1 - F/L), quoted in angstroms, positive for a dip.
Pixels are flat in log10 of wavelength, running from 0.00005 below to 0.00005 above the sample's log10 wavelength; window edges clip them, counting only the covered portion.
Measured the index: 1.2 angstroms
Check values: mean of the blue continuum 3.36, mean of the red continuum 3.67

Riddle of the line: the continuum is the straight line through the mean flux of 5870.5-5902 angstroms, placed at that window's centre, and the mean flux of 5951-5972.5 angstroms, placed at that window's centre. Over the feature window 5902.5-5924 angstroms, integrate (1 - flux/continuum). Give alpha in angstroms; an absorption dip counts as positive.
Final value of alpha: -2.0 angstroms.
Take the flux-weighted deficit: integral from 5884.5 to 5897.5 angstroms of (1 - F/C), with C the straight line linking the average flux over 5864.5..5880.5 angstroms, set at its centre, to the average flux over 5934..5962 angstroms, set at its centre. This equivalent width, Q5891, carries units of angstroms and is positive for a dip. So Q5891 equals 2.8 angstroms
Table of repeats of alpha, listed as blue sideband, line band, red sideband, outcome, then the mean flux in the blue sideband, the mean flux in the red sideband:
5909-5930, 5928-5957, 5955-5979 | -0.4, 3.64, 3.55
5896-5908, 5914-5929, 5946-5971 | -0.3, 3.49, 3.67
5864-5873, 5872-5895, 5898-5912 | 3.2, 3.78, 3.59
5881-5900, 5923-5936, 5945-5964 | -0.7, 2.93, 3.75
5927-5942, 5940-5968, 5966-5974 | -1.0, 3.58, 3.46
